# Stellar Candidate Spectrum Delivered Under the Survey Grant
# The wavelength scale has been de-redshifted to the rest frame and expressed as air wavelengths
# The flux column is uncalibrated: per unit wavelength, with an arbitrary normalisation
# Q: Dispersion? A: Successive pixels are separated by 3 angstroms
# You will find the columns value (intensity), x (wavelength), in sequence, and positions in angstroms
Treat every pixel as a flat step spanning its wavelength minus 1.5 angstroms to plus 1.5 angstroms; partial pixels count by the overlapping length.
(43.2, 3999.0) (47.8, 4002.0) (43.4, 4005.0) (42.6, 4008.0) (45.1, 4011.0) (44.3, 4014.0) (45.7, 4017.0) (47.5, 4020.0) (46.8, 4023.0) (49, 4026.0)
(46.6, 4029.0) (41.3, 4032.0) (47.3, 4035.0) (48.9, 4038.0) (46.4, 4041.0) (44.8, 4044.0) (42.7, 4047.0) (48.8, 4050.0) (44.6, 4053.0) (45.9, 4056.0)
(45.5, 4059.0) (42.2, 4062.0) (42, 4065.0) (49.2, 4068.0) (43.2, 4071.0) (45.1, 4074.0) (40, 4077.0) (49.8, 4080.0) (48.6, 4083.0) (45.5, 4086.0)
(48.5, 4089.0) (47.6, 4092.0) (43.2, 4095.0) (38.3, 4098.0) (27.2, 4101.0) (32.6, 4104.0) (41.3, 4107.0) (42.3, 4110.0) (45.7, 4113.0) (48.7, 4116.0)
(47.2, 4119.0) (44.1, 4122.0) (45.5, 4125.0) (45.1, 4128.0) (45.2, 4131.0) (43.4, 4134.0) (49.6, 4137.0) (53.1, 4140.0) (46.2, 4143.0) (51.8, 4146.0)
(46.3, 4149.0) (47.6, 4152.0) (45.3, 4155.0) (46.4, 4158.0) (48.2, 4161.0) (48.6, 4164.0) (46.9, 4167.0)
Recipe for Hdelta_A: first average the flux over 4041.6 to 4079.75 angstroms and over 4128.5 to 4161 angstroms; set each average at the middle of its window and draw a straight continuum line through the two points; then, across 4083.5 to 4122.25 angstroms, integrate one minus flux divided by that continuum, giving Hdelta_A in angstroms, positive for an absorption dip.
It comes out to 2.9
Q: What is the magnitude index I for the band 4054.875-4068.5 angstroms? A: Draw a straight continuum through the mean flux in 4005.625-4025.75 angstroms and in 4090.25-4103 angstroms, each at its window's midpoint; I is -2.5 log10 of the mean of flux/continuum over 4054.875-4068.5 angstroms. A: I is -0.07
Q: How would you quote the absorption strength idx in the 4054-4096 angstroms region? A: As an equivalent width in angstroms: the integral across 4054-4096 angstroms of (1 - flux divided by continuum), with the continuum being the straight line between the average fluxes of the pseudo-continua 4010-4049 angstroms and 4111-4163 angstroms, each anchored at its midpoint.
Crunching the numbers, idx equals 0.8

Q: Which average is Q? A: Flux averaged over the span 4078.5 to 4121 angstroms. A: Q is 43.3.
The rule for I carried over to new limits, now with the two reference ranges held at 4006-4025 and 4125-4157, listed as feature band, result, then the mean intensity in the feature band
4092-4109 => 0.23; 37.7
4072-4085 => 0.01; 45.8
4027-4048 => 0.00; 45.6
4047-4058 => 0.00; 45.9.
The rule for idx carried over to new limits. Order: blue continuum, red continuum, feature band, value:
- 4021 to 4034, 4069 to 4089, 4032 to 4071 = 0.4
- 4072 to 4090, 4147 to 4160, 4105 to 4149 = 0.2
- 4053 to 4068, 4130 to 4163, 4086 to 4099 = 0.3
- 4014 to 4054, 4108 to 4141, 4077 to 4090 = -0.3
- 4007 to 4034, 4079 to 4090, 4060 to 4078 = 1.4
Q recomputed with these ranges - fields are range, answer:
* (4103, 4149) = 45.6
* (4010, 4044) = 46.2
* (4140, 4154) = 48.4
